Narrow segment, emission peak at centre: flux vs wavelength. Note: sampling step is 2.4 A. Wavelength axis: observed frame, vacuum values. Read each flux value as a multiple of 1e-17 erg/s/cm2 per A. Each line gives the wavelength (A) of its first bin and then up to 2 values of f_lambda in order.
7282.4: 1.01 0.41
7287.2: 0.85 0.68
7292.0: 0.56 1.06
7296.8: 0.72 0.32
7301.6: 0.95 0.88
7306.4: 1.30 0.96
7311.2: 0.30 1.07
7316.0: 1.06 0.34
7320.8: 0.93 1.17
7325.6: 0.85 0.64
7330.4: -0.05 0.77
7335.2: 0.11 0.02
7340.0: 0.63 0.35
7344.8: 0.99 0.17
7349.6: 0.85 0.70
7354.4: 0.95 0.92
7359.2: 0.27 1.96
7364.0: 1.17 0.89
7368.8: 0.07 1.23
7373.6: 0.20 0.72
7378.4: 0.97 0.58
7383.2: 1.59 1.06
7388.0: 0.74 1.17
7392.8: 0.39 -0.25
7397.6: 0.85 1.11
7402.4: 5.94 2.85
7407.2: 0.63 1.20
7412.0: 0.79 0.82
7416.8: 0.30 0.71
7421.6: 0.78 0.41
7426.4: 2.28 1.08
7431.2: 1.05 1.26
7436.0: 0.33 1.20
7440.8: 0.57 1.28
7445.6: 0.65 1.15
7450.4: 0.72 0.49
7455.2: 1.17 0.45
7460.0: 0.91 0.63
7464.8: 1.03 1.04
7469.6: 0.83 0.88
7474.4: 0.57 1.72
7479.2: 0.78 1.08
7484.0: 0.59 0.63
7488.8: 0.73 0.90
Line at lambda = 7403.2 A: H-alpha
